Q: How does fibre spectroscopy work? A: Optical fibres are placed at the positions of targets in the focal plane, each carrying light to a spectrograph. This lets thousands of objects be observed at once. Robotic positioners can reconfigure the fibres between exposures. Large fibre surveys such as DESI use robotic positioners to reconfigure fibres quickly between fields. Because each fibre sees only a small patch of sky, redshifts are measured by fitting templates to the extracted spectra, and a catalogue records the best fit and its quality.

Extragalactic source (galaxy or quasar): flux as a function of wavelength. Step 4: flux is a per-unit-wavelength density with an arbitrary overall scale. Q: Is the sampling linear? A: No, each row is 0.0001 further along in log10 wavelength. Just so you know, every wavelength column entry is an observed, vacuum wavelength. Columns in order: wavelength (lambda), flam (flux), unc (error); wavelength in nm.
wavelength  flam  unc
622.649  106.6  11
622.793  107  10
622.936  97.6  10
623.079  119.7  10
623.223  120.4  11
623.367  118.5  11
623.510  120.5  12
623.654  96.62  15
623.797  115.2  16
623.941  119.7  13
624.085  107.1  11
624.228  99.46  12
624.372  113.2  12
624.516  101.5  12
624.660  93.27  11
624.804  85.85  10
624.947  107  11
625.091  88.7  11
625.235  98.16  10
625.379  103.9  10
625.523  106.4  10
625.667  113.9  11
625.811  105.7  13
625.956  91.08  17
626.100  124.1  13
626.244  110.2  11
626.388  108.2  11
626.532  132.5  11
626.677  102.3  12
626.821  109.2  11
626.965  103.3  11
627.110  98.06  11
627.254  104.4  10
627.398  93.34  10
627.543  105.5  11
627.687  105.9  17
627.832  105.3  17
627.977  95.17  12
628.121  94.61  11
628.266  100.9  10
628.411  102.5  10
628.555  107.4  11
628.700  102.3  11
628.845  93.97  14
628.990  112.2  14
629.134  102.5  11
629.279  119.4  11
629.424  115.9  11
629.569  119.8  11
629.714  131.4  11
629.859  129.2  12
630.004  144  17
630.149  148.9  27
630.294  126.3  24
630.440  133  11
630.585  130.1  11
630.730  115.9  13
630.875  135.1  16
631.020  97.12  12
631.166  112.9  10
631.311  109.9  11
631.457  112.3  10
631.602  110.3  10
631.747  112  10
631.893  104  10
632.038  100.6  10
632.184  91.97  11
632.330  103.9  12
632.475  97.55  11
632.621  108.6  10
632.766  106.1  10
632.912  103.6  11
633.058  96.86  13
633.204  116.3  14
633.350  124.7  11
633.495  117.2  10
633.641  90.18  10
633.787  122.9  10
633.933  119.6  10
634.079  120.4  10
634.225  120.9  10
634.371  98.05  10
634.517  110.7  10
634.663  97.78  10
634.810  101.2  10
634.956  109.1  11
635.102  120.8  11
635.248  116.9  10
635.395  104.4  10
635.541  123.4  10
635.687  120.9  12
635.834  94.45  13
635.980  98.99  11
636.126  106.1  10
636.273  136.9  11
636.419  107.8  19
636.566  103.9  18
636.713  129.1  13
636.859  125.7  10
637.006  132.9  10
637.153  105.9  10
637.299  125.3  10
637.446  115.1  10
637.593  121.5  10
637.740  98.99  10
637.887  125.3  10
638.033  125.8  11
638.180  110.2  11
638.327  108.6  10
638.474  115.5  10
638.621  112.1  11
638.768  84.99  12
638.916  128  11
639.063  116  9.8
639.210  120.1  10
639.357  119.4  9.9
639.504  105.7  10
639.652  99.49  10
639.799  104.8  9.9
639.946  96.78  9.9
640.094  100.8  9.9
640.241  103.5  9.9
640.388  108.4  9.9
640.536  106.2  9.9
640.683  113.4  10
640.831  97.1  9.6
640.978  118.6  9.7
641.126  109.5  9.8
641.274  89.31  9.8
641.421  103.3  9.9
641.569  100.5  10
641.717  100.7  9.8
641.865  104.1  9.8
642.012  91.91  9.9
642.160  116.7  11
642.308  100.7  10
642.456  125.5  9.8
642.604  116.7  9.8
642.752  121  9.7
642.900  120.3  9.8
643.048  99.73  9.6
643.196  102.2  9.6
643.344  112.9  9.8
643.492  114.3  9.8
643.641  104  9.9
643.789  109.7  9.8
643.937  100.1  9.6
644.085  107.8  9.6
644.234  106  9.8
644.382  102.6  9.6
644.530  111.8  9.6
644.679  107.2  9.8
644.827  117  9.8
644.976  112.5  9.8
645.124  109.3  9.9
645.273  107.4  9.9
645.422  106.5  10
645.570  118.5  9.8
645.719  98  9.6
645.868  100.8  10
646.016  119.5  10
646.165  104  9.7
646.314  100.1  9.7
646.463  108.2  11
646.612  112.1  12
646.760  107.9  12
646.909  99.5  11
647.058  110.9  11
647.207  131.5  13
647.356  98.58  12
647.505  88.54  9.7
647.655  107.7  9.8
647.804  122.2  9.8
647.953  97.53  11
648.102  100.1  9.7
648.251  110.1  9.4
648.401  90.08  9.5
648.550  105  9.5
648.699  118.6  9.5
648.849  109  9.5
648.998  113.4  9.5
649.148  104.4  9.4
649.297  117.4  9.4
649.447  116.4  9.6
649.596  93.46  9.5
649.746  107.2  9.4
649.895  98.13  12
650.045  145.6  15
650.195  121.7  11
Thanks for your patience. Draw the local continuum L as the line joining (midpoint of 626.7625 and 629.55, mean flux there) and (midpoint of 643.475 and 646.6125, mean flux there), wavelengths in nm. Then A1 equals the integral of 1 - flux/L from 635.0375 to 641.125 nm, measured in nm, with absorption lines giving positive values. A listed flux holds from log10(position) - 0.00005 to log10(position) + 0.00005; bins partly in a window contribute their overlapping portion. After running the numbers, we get -0.350 nm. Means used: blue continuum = 104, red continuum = 108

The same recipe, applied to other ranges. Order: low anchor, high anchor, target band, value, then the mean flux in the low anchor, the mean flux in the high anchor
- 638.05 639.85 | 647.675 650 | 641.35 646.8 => 0.05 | 111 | 107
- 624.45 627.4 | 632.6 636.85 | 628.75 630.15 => -0.17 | 104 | 112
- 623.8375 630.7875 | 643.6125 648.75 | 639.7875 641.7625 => 0.07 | 110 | 107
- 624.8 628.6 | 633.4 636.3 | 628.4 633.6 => -0.28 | 104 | 111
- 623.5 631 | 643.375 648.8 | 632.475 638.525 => -0.23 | 110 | 107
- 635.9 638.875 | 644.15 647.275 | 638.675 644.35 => 0.23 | 115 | 109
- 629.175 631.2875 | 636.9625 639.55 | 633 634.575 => 0.10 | 125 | 115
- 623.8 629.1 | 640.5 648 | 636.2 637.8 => -0.19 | 104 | 108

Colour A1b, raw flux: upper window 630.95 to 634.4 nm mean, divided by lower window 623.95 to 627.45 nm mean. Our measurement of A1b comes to 1.0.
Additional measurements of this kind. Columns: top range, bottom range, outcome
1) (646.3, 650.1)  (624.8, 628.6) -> 1.04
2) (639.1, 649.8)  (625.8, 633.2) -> 0.97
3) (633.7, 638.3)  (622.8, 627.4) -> 1.07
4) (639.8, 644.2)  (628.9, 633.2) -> 0.93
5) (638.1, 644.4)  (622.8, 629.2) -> 1.02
